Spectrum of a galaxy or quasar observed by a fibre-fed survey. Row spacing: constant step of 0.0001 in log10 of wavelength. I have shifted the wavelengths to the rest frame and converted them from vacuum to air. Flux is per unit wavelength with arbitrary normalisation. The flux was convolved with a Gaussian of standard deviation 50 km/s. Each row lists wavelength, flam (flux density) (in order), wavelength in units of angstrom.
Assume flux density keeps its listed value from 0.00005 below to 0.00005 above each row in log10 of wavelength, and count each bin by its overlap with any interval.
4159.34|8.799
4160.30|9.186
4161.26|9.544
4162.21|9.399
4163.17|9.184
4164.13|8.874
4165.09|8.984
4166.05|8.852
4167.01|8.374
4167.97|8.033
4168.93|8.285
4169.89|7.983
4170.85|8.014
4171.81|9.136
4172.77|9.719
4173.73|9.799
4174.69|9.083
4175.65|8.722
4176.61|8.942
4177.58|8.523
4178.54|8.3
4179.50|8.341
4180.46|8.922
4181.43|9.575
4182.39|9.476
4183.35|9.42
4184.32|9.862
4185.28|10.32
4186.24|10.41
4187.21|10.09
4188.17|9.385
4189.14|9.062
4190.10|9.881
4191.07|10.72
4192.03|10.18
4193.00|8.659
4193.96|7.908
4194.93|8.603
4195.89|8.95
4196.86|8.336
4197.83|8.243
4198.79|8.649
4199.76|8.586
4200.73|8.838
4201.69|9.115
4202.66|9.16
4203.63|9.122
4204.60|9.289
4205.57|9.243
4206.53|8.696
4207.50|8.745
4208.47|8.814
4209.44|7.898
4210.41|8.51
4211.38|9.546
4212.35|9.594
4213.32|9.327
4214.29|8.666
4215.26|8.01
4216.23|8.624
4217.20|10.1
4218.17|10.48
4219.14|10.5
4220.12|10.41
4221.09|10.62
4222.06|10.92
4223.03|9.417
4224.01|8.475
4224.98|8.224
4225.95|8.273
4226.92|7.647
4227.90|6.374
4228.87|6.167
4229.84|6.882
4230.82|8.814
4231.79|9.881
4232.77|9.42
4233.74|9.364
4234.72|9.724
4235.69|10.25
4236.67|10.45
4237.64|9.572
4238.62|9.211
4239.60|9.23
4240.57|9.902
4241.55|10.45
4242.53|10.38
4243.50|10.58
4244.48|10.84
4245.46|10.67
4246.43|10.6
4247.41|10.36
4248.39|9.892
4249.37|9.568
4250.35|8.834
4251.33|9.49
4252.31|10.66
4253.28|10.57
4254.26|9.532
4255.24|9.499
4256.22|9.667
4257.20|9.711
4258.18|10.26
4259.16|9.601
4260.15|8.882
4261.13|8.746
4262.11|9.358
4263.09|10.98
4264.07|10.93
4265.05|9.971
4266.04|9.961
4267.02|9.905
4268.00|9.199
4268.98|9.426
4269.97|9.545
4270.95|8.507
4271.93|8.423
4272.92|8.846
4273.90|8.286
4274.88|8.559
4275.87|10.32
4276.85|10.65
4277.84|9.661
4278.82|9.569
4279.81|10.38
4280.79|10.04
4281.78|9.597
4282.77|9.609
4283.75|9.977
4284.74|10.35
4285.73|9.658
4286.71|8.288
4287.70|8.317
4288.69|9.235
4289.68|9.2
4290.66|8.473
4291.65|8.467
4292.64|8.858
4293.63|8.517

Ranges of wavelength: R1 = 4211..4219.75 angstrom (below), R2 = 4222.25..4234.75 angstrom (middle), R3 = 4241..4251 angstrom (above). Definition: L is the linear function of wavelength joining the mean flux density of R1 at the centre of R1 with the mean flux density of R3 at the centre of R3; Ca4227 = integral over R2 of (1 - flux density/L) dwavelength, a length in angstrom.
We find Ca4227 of 1.78 angstrom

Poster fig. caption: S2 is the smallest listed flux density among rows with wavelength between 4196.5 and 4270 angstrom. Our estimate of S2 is 6.167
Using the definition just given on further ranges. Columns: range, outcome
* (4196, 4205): 8.243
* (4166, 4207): 7.908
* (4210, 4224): 8.01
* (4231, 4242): 9.211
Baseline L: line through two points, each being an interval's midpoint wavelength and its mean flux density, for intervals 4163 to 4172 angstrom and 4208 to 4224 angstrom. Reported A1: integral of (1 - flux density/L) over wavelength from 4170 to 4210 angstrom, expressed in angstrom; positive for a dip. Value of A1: -0.6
